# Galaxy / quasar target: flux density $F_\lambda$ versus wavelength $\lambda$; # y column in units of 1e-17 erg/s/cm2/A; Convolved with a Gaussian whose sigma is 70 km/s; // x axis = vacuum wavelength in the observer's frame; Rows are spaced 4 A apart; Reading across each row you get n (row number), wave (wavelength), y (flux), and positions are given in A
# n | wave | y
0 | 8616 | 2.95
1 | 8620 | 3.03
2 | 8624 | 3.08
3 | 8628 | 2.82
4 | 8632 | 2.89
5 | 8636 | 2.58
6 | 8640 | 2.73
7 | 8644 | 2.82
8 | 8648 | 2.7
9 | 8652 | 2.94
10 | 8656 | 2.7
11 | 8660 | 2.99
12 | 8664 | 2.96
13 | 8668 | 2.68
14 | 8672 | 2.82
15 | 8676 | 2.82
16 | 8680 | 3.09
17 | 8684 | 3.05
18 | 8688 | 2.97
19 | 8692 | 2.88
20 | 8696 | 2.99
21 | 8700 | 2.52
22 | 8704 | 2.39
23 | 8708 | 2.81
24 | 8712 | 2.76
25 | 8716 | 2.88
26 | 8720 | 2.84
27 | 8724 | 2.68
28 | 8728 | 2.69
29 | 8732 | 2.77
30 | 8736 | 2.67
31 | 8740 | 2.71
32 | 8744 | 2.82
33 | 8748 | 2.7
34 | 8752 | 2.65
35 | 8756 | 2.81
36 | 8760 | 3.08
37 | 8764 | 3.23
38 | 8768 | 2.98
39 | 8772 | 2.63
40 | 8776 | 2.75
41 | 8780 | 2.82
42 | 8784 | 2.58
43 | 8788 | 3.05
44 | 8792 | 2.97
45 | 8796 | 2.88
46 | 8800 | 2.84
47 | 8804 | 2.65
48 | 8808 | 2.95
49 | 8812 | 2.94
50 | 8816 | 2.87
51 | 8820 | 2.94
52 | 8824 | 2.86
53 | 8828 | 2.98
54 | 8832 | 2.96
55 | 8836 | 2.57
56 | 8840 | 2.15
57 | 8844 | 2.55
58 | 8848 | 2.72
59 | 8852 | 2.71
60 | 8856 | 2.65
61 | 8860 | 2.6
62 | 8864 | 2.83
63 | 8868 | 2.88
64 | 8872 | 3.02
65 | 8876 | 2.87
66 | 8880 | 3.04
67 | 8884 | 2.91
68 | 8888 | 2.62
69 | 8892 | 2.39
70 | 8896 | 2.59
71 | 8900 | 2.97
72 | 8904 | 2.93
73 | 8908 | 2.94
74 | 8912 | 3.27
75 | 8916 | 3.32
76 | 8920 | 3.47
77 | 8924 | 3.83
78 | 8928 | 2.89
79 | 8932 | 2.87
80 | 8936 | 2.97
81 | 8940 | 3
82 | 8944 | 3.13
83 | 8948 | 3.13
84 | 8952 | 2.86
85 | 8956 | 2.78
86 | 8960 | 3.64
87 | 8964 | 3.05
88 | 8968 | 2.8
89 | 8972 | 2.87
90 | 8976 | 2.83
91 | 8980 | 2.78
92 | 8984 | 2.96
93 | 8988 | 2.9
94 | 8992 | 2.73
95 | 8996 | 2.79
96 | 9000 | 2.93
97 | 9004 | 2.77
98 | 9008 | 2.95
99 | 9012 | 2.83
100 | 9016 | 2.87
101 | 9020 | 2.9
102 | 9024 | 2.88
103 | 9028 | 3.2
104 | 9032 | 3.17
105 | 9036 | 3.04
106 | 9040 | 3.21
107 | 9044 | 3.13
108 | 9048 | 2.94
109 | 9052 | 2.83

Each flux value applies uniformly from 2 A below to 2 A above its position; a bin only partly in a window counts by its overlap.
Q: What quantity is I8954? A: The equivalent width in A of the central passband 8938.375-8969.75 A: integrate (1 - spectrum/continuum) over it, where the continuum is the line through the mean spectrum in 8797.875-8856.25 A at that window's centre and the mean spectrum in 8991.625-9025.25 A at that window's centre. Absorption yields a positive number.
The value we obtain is -2.5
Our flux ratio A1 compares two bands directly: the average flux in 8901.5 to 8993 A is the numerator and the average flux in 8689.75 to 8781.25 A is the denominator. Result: 1.1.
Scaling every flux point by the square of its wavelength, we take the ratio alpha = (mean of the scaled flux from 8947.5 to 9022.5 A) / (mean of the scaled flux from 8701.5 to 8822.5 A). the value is 1.1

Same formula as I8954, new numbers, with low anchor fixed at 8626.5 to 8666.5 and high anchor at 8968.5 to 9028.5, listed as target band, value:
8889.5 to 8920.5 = -1.1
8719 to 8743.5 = 0.8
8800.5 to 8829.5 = -0.4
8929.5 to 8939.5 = -0.3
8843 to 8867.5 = 1.3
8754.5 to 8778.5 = -0.7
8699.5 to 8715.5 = 1.0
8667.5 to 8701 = -0.8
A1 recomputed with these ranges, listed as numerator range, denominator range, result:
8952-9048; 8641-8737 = 1.05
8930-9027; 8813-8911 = 1.05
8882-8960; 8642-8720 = 1.06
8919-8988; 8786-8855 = 1.09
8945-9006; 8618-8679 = 1.03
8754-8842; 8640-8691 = 0.99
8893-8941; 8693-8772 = 1.10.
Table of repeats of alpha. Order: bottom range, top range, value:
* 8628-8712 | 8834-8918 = 1.04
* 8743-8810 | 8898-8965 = 1.14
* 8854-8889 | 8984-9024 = 1.04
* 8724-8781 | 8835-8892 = 0.99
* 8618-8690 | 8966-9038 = 1.09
